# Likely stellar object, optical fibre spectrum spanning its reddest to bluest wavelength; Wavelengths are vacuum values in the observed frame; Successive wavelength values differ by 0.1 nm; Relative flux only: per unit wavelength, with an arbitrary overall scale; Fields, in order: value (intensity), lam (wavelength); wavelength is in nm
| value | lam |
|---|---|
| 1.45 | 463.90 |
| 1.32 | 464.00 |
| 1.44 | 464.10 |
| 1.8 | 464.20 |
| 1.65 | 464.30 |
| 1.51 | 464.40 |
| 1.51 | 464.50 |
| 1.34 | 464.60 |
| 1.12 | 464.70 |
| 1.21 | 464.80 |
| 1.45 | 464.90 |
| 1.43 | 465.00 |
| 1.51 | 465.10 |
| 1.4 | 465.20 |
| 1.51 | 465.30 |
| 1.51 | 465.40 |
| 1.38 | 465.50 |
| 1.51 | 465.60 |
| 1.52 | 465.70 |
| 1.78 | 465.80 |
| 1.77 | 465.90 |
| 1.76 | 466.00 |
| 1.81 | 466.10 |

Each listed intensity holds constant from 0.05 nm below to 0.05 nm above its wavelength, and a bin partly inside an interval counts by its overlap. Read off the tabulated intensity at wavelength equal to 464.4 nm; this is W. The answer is 1.51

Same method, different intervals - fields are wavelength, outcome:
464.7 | 1.12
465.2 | 1.4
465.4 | 1.51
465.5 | 1.38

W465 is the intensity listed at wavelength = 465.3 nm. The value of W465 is 1.51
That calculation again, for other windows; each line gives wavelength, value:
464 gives 1.32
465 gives 1.43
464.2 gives 1.8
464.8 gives 1.21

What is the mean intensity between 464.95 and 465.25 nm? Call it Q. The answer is 1.45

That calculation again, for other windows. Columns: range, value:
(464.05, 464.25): 1.62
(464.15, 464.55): 1.62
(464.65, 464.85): 1.17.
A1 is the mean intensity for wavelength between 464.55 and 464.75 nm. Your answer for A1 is 1.23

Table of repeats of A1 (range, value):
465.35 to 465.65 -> 1.47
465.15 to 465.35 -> 1.46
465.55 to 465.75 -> 1.52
